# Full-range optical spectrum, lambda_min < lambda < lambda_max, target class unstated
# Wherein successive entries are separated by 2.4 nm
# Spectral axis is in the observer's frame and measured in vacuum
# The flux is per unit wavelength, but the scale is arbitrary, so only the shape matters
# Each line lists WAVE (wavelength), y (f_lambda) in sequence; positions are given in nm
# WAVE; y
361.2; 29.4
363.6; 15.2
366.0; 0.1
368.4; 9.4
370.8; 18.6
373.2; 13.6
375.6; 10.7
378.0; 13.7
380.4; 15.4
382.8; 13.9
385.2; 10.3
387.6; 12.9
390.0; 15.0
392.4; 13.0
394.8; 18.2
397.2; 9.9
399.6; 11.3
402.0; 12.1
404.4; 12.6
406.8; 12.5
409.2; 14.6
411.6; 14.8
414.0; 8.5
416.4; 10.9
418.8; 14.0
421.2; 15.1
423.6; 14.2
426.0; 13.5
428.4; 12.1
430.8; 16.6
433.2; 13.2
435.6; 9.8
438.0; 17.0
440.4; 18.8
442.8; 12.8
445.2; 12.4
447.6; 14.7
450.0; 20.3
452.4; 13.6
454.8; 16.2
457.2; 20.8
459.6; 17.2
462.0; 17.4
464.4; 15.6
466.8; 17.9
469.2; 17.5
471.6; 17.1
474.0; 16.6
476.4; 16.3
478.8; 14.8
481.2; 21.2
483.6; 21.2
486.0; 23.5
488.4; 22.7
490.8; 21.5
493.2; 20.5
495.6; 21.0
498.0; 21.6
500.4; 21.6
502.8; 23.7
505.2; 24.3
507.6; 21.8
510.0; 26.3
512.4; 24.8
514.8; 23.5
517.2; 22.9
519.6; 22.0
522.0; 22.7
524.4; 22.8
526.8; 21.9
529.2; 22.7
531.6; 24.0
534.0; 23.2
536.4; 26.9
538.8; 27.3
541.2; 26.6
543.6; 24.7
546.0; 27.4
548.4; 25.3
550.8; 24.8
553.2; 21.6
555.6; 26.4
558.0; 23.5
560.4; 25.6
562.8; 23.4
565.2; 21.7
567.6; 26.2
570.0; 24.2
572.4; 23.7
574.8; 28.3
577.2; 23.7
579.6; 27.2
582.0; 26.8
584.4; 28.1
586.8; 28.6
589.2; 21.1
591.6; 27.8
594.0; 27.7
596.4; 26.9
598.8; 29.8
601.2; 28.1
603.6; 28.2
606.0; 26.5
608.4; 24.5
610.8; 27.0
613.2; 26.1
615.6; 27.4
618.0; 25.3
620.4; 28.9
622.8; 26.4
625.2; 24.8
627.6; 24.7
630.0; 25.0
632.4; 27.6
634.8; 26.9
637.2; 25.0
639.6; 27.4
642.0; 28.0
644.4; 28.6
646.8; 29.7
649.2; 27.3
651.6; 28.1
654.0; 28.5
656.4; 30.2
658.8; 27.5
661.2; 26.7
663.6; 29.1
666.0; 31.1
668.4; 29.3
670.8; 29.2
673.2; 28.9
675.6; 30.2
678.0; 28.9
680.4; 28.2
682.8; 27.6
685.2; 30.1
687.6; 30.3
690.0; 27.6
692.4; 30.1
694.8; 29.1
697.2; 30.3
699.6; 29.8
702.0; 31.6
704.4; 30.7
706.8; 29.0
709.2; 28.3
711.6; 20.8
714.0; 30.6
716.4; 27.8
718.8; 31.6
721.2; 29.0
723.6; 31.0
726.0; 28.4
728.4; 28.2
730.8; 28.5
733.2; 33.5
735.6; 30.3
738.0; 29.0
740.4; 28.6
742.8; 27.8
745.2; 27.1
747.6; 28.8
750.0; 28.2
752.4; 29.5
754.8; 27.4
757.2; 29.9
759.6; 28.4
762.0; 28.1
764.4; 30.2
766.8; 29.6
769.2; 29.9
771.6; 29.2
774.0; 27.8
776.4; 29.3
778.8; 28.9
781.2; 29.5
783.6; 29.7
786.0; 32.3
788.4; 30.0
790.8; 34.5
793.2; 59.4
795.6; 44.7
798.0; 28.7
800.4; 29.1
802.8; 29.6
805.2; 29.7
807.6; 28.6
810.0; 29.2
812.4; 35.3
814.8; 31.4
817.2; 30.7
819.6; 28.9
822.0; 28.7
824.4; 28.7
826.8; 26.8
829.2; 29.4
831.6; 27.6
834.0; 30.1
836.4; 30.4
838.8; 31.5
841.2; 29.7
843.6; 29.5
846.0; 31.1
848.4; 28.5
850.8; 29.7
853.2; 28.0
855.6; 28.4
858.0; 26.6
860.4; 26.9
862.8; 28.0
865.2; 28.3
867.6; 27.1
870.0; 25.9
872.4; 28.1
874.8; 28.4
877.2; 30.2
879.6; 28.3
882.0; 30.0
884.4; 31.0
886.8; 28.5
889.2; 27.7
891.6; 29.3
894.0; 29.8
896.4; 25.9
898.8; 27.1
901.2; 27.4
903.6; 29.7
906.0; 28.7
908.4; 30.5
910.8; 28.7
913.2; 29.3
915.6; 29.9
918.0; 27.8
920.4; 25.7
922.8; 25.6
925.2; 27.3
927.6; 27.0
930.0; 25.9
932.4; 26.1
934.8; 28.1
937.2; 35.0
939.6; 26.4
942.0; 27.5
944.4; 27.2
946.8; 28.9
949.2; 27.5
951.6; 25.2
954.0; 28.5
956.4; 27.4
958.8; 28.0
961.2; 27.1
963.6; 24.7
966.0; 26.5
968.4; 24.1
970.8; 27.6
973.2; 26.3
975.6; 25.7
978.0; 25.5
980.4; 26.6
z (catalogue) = 0.209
